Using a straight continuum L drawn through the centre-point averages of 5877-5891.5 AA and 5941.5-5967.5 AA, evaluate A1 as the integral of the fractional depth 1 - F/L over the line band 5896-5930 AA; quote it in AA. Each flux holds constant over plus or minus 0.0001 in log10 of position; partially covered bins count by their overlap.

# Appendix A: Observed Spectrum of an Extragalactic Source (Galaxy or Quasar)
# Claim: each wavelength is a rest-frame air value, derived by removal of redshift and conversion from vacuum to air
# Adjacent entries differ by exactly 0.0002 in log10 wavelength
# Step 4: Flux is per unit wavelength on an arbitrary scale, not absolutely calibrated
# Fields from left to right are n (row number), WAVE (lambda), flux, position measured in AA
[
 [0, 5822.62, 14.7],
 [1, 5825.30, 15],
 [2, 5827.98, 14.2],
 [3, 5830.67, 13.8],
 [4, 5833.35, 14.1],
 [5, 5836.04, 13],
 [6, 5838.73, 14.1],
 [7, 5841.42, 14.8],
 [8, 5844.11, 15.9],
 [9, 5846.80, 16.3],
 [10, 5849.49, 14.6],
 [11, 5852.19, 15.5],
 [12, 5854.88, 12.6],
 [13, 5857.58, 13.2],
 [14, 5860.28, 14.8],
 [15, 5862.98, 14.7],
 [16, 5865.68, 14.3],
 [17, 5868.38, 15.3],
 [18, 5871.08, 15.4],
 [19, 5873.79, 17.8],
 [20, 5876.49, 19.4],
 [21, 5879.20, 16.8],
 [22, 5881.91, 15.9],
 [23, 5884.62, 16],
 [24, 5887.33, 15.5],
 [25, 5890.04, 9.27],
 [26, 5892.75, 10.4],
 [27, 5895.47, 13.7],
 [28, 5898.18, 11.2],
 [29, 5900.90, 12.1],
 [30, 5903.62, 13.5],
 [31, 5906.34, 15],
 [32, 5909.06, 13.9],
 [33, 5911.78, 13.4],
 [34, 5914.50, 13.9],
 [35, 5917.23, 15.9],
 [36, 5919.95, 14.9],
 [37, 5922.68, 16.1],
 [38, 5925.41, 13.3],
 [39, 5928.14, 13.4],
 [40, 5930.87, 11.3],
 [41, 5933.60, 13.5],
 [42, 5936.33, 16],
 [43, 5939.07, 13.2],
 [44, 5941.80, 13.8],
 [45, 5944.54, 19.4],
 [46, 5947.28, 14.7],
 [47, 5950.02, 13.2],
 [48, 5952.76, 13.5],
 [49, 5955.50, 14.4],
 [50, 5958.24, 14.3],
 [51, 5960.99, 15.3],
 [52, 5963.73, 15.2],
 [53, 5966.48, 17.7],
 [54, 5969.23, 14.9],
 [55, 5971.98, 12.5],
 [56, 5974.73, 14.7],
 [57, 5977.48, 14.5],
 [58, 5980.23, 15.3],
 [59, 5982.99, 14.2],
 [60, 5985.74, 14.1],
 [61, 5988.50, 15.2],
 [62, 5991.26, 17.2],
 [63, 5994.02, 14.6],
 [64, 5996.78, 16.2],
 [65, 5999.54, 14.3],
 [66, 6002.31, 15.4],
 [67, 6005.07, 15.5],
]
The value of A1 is 2.7 AA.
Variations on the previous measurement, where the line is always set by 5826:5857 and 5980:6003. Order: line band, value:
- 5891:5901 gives 2.0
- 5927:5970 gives 0.9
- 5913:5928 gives 0.1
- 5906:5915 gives 0.5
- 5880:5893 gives 0.7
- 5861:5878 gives -1.8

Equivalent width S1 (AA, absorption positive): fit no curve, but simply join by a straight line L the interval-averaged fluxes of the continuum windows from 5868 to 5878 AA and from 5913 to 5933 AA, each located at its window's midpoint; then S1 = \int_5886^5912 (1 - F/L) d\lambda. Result 4.6 AA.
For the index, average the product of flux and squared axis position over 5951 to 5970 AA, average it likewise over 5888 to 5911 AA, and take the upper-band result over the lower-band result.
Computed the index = 1.23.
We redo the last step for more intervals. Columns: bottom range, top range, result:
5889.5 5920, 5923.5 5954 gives 1.09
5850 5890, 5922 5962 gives 0.96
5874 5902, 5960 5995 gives 1.09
